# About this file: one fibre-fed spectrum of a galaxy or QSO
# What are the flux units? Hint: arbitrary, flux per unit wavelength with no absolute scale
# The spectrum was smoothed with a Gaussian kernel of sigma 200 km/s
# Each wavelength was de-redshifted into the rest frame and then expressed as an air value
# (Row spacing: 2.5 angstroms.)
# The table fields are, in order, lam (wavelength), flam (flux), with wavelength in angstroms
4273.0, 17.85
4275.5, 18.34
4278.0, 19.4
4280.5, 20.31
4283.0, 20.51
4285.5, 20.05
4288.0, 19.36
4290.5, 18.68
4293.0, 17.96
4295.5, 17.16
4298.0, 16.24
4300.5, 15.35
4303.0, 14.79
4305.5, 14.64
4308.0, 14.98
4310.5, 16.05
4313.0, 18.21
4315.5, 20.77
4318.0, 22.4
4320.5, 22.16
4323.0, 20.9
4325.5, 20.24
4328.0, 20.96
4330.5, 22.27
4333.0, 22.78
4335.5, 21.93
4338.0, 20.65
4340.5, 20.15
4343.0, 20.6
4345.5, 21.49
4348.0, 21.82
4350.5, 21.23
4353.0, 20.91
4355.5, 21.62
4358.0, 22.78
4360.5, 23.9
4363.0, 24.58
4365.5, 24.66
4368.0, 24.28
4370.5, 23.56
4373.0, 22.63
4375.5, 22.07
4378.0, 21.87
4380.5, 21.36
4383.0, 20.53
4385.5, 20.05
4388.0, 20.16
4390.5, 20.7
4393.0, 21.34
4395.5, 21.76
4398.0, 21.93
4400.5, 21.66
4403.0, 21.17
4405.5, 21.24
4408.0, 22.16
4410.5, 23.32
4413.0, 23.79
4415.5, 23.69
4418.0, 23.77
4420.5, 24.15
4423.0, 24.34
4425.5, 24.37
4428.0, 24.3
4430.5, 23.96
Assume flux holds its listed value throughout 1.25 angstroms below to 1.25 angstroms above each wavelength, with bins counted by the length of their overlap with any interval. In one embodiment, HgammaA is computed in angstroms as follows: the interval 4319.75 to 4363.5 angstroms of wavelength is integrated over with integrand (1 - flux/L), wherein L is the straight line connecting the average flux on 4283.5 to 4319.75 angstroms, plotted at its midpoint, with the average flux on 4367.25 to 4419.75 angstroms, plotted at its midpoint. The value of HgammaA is -4.6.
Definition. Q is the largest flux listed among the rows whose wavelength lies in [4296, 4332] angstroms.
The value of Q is 22.4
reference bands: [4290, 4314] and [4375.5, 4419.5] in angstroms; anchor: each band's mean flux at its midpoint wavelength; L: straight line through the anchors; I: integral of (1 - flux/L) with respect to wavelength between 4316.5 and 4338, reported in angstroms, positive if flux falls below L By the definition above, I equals -4.7 angstroms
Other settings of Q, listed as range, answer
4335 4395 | 24.66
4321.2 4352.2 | 22.78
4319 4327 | 22.16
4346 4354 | 21.82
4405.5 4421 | 24.15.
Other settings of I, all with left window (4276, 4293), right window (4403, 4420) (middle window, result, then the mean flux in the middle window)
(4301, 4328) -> 2.4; 18.5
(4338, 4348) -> 0.1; 20.9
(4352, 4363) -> -0.6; 22.6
